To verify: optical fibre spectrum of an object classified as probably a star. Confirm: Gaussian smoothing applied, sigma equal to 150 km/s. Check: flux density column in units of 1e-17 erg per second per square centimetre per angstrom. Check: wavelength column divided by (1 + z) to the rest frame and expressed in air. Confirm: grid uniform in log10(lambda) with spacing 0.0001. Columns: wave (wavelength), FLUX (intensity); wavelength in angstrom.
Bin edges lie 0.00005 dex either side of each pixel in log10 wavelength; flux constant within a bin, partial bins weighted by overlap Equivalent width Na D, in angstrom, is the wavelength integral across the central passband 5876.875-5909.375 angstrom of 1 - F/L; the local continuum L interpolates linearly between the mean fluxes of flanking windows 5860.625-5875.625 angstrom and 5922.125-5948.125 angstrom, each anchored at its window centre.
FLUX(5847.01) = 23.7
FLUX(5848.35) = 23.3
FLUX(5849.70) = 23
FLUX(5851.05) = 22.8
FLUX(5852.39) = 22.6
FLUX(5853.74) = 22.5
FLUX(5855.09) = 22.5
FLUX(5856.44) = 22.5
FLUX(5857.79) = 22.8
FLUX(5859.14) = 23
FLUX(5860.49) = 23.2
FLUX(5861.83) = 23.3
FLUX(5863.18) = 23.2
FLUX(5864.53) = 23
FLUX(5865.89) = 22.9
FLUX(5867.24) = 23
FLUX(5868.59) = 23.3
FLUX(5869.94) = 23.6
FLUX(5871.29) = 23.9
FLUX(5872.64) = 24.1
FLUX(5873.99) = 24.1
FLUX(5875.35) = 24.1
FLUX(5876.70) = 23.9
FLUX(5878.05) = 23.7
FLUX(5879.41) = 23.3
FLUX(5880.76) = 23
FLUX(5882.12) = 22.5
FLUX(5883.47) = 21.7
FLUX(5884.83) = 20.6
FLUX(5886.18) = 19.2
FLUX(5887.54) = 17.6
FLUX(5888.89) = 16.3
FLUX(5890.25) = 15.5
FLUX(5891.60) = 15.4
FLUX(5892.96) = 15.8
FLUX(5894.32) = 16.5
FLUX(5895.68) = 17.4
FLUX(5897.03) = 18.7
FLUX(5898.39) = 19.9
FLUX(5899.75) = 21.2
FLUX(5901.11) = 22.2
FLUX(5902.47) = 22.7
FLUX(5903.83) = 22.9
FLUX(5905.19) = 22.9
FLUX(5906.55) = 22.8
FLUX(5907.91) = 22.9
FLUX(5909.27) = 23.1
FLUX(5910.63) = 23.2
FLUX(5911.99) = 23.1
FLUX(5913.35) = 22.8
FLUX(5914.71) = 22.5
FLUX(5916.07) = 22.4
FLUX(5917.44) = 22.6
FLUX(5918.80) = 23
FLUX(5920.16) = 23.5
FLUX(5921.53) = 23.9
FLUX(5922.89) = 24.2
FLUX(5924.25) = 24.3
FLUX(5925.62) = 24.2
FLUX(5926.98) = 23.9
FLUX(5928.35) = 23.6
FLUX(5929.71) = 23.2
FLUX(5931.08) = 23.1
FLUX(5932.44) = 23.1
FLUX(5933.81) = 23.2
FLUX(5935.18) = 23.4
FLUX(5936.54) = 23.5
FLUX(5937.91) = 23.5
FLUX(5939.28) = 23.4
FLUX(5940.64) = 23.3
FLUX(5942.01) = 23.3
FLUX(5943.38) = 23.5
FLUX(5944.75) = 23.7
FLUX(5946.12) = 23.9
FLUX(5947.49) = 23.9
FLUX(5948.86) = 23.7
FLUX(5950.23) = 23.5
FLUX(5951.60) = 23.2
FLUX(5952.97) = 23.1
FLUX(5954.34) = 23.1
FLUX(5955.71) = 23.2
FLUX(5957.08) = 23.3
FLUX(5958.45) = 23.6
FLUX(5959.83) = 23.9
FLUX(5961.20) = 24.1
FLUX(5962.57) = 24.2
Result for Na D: 4.4 angstrom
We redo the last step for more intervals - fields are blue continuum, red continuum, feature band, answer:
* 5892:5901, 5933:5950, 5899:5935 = -4.19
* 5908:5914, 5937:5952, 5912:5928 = -0.14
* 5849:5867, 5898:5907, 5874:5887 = 0.01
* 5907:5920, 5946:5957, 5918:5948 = -0.53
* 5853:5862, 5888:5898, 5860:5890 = -3.89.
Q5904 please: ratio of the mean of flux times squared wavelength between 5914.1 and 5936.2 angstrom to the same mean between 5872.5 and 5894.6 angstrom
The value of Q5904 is 1.16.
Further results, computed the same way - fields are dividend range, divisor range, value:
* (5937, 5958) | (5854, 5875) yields 1.04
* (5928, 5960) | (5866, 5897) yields 1.15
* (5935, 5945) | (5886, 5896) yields 1.44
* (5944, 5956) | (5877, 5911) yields 1.17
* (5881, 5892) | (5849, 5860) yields 0.84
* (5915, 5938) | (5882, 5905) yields 1.23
